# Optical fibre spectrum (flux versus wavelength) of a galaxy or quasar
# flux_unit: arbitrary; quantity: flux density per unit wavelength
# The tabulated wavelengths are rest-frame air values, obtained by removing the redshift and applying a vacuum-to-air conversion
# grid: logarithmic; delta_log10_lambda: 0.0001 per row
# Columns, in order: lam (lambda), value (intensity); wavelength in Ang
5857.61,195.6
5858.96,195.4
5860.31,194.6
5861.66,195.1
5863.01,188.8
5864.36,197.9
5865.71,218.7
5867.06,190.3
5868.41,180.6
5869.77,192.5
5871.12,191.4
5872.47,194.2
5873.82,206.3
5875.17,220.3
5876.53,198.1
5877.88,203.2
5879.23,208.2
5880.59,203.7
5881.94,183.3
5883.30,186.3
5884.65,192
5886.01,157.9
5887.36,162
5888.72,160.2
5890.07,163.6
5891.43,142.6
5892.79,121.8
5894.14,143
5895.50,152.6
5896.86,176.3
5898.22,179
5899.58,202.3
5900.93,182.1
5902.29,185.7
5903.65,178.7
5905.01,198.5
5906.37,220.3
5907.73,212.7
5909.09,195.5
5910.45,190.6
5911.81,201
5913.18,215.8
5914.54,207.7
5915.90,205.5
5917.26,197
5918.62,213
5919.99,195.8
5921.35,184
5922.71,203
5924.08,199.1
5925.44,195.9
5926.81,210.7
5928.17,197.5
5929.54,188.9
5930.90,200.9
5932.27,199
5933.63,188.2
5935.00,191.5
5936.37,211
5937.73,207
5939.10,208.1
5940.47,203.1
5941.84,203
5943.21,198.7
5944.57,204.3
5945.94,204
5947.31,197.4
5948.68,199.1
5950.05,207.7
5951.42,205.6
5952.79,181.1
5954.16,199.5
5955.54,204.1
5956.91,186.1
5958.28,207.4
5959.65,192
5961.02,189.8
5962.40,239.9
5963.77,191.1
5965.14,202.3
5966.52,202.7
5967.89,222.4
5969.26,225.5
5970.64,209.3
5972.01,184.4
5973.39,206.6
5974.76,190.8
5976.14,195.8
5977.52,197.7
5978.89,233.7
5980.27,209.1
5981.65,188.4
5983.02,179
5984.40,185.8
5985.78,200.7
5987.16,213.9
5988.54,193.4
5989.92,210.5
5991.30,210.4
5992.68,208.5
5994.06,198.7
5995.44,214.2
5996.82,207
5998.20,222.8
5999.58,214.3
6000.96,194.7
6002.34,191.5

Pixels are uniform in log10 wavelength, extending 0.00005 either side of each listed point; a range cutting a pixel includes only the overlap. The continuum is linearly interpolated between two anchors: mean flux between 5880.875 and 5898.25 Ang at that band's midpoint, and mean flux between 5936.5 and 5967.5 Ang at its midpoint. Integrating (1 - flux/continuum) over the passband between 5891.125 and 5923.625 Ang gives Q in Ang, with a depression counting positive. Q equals -2.52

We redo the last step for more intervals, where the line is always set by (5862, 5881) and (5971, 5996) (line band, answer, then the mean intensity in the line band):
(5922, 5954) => 0.05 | 200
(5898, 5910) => 0.27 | 196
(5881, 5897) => 3.02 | 162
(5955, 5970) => -0.37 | 206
